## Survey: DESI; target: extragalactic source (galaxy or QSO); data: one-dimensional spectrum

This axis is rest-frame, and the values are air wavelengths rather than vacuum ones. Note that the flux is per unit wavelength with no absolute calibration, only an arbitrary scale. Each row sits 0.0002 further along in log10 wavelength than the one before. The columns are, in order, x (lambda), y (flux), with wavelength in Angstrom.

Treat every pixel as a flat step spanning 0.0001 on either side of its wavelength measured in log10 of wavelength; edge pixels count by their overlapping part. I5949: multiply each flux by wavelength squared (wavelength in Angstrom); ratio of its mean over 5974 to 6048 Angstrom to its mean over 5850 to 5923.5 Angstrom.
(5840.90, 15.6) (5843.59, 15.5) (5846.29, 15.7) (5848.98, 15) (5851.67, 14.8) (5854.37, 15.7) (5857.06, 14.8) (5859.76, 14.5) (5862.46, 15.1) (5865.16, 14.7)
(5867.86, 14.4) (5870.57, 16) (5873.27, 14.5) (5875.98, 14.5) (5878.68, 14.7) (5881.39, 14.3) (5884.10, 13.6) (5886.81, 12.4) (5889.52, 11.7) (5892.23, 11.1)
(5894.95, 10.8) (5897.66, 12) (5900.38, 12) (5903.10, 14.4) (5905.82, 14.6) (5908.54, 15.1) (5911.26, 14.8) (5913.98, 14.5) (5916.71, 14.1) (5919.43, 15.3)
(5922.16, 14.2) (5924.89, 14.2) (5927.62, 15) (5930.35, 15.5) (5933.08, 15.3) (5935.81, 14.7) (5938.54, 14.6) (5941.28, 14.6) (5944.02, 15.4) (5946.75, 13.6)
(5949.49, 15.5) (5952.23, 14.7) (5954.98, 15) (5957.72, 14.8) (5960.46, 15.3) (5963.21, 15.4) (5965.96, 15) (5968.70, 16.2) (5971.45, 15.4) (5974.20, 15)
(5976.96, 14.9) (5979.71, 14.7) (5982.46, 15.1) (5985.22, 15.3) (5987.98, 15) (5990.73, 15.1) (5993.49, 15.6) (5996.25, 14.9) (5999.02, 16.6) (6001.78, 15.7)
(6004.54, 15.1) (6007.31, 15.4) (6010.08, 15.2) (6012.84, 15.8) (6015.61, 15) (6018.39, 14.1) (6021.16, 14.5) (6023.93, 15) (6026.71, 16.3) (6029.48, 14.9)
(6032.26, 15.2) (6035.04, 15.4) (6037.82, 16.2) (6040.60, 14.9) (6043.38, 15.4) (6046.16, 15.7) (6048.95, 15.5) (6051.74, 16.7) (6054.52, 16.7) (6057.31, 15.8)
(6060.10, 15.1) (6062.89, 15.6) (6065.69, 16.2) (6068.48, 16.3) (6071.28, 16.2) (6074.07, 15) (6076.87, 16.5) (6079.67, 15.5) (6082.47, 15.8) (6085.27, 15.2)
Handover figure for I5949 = 1.14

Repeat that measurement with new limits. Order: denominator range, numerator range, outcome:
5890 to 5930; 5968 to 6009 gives 1.15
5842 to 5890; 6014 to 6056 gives 1.12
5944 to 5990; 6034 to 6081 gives 1.08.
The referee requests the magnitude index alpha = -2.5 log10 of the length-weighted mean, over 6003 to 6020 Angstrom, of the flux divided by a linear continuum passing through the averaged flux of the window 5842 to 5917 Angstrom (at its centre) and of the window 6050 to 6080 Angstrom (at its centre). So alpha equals 0.02 mag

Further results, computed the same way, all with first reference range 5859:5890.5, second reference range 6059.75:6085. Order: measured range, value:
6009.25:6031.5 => 0.02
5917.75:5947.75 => -0.01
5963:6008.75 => -0.01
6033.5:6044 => 0.00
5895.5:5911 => 0.07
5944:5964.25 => -0.01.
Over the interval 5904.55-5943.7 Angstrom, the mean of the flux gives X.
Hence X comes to 14.8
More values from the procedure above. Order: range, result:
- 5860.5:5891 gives 14.2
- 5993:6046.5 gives 15.3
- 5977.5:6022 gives 15.2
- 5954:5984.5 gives 15.2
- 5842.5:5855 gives 15.3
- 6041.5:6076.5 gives 15.9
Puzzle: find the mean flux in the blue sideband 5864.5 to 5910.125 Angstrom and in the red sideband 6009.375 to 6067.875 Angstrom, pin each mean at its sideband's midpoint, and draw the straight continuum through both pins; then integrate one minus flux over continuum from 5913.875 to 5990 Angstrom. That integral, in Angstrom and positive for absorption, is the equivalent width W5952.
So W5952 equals -3.0 Angstrom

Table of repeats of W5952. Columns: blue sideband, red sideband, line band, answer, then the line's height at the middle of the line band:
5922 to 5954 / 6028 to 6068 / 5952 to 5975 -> -0.3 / 15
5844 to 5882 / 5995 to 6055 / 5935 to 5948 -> 0.5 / 15.2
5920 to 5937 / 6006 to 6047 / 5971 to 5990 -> 0.0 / 15.1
